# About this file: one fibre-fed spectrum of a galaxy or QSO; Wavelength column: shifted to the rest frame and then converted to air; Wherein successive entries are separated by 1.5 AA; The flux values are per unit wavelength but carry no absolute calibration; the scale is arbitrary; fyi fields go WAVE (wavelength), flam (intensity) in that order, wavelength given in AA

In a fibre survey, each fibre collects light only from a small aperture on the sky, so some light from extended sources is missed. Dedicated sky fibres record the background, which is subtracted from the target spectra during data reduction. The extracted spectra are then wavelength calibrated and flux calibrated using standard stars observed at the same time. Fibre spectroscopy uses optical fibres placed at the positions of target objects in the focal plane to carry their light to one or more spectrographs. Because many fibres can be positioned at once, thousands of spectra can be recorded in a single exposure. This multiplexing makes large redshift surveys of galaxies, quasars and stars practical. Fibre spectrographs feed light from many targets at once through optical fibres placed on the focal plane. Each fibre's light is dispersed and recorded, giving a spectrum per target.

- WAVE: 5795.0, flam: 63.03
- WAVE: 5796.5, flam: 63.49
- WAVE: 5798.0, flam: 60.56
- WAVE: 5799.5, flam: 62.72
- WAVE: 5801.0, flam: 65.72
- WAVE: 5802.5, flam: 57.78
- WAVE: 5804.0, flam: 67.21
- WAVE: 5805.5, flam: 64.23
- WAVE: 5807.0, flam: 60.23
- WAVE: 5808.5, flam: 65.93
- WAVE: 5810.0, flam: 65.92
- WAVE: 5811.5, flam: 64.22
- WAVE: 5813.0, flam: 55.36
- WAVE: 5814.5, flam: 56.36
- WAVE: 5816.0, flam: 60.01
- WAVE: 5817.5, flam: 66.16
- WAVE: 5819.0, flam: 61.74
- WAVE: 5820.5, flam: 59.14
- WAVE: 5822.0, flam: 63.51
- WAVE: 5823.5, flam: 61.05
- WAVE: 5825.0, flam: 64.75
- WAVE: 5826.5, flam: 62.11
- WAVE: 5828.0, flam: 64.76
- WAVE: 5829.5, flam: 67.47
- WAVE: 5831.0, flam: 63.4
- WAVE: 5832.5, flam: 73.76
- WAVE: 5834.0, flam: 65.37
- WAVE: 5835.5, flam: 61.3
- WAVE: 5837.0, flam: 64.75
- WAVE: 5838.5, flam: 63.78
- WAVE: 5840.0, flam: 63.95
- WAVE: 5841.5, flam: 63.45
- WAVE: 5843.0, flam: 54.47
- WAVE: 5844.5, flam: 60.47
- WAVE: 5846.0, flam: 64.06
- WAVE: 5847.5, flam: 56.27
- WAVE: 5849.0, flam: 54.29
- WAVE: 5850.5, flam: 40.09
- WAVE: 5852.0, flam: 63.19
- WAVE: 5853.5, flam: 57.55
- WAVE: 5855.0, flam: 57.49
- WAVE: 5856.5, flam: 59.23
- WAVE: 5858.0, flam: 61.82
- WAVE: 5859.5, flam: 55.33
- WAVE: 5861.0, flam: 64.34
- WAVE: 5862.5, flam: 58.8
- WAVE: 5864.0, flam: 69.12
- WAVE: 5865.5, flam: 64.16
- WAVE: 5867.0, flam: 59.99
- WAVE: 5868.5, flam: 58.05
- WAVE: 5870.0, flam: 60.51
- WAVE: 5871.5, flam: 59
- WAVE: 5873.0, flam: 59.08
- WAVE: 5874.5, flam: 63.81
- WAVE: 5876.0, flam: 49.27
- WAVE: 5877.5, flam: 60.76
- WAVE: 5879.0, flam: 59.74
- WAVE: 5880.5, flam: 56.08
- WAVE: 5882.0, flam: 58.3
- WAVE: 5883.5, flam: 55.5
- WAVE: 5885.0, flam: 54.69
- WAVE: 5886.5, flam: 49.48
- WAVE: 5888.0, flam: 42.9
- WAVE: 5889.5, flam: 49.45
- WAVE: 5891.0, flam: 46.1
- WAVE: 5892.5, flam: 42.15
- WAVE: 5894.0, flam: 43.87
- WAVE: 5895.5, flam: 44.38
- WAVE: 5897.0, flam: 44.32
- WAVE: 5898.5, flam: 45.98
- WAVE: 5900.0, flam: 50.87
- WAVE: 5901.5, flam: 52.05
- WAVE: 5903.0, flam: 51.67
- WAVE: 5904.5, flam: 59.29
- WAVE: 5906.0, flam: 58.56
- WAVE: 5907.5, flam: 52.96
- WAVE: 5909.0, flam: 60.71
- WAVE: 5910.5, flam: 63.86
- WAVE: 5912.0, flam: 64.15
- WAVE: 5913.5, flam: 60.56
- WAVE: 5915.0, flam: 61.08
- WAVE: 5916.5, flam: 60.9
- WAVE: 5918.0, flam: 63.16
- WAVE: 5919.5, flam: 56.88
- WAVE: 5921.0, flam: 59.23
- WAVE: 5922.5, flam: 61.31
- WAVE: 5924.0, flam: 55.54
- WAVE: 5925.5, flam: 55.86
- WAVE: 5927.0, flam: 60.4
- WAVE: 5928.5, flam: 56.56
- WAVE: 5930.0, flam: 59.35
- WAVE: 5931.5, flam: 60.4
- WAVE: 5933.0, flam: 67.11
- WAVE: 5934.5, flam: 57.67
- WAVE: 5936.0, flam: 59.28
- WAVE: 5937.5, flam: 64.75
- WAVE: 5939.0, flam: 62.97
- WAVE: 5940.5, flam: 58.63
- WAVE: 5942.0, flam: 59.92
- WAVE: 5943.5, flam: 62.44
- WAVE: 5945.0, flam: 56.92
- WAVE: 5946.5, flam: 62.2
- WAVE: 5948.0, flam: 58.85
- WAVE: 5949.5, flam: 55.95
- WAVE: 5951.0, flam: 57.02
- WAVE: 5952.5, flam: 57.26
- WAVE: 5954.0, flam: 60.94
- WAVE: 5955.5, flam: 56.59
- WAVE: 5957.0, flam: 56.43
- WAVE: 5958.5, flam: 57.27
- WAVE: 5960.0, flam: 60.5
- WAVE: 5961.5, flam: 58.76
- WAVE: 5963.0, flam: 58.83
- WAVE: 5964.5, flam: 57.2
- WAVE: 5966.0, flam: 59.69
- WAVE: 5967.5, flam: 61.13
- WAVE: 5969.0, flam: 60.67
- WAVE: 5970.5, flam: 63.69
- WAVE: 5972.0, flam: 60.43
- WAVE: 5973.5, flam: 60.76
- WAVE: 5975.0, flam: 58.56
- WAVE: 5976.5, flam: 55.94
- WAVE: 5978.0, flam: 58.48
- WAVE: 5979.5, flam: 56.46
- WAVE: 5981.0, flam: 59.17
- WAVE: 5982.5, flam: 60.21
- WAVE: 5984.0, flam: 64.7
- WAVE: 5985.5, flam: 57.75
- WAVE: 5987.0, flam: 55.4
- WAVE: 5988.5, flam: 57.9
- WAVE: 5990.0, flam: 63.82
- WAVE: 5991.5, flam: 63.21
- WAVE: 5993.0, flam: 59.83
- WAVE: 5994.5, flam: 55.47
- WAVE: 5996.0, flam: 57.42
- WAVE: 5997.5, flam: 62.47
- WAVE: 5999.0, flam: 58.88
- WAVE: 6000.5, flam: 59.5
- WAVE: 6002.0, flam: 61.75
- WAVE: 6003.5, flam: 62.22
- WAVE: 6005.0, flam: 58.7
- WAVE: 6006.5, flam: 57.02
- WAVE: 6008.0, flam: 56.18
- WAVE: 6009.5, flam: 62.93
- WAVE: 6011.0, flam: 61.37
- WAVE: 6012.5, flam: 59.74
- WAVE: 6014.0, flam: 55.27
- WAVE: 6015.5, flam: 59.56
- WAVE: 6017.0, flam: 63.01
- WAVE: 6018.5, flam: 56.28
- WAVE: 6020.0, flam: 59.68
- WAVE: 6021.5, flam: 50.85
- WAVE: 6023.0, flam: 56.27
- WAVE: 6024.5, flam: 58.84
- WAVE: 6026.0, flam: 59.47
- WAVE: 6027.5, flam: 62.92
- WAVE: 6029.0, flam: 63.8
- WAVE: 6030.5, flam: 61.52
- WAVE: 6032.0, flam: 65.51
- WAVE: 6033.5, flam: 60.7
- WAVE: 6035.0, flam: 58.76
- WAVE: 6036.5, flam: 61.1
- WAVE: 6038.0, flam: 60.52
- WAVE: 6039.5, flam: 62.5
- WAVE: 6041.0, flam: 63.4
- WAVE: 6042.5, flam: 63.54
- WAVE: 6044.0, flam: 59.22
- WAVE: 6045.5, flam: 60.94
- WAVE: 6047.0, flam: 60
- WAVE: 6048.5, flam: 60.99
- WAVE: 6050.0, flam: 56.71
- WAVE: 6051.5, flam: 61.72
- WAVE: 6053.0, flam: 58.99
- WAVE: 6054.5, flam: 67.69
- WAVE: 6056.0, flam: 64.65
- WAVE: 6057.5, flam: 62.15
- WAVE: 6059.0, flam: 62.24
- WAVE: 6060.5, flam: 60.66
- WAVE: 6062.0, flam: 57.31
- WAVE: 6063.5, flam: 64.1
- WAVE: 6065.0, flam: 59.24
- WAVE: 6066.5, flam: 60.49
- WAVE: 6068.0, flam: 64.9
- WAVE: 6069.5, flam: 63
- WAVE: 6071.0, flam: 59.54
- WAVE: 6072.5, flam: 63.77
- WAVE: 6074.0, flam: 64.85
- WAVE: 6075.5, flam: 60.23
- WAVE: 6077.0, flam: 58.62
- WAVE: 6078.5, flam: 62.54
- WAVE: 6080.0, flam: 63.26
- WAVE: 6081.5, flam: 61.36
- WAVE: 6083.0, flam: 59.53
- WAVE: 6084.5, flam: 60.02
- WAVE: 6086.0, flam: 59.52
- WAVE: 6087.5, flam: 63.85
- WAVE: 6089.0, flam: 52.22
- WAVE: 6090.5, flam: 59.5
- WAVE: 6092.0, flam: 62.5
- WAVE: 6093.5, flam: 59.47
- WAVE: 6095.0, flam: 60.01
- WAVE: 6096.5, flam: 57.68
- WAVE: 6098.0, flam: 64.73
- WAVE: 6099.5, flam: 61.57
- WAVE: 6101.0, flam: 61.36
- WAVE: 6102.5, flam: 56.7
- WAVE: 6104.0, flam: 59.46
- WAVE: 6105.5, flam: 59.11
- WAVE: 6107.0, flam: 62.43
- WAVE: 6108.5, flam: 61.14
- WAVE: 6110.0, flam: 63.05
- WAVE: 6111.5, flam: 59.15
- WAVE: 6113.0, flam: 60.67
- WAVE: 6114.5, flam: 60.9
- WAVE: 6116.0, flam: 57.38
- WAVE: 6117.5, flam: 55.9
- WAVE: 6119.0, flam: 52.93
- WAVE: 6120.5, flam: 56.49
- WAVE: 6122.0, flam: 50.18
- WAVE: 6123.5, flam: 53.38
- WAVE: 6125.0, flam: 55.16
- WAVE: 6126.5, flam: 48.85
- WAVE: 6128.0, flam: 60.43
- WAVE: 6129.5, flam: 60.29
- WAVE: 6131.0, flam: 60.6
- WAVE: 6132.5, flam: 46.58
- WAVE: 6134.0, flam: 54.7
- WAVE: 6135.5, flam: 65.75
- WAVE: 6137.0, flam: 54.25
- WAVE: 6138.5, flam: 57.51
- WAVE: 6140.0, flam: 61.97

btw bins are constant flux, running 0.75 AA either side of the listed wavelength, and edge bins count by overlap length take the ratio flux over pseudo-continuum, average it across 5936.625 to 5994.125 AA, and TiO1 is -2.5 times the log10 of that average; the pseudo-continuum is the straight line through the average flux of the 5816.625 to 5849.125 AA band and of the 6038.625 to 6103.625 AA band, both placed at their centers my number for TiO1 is 0.04 mag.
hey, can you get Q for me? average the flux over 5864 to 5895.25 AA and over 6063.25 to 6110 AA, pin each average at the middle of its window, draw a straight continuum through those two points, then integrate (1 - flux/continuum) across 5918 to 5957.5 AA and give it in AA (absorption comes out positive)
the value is -2.0 AA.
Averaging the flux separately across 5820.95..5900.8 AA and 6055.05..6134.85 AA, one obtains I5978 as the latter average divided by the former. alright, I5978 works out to 1.0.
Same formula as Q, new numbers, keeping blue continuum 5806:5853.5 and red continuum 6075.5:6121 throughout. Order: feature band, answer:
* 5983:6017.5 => 0.4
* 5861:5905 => 5.0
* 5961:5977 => 0.3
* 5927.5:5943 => 0.1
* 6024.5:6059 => -0.8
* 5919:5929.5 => 0.5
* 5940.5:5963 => 0.8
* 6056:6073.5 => -0.5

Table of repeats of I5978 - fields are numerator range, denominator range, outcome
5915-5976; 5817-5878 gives 0.98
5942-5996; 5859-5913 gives 1.07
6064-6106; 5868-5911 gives 1.14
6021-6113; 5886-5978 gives 1.07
